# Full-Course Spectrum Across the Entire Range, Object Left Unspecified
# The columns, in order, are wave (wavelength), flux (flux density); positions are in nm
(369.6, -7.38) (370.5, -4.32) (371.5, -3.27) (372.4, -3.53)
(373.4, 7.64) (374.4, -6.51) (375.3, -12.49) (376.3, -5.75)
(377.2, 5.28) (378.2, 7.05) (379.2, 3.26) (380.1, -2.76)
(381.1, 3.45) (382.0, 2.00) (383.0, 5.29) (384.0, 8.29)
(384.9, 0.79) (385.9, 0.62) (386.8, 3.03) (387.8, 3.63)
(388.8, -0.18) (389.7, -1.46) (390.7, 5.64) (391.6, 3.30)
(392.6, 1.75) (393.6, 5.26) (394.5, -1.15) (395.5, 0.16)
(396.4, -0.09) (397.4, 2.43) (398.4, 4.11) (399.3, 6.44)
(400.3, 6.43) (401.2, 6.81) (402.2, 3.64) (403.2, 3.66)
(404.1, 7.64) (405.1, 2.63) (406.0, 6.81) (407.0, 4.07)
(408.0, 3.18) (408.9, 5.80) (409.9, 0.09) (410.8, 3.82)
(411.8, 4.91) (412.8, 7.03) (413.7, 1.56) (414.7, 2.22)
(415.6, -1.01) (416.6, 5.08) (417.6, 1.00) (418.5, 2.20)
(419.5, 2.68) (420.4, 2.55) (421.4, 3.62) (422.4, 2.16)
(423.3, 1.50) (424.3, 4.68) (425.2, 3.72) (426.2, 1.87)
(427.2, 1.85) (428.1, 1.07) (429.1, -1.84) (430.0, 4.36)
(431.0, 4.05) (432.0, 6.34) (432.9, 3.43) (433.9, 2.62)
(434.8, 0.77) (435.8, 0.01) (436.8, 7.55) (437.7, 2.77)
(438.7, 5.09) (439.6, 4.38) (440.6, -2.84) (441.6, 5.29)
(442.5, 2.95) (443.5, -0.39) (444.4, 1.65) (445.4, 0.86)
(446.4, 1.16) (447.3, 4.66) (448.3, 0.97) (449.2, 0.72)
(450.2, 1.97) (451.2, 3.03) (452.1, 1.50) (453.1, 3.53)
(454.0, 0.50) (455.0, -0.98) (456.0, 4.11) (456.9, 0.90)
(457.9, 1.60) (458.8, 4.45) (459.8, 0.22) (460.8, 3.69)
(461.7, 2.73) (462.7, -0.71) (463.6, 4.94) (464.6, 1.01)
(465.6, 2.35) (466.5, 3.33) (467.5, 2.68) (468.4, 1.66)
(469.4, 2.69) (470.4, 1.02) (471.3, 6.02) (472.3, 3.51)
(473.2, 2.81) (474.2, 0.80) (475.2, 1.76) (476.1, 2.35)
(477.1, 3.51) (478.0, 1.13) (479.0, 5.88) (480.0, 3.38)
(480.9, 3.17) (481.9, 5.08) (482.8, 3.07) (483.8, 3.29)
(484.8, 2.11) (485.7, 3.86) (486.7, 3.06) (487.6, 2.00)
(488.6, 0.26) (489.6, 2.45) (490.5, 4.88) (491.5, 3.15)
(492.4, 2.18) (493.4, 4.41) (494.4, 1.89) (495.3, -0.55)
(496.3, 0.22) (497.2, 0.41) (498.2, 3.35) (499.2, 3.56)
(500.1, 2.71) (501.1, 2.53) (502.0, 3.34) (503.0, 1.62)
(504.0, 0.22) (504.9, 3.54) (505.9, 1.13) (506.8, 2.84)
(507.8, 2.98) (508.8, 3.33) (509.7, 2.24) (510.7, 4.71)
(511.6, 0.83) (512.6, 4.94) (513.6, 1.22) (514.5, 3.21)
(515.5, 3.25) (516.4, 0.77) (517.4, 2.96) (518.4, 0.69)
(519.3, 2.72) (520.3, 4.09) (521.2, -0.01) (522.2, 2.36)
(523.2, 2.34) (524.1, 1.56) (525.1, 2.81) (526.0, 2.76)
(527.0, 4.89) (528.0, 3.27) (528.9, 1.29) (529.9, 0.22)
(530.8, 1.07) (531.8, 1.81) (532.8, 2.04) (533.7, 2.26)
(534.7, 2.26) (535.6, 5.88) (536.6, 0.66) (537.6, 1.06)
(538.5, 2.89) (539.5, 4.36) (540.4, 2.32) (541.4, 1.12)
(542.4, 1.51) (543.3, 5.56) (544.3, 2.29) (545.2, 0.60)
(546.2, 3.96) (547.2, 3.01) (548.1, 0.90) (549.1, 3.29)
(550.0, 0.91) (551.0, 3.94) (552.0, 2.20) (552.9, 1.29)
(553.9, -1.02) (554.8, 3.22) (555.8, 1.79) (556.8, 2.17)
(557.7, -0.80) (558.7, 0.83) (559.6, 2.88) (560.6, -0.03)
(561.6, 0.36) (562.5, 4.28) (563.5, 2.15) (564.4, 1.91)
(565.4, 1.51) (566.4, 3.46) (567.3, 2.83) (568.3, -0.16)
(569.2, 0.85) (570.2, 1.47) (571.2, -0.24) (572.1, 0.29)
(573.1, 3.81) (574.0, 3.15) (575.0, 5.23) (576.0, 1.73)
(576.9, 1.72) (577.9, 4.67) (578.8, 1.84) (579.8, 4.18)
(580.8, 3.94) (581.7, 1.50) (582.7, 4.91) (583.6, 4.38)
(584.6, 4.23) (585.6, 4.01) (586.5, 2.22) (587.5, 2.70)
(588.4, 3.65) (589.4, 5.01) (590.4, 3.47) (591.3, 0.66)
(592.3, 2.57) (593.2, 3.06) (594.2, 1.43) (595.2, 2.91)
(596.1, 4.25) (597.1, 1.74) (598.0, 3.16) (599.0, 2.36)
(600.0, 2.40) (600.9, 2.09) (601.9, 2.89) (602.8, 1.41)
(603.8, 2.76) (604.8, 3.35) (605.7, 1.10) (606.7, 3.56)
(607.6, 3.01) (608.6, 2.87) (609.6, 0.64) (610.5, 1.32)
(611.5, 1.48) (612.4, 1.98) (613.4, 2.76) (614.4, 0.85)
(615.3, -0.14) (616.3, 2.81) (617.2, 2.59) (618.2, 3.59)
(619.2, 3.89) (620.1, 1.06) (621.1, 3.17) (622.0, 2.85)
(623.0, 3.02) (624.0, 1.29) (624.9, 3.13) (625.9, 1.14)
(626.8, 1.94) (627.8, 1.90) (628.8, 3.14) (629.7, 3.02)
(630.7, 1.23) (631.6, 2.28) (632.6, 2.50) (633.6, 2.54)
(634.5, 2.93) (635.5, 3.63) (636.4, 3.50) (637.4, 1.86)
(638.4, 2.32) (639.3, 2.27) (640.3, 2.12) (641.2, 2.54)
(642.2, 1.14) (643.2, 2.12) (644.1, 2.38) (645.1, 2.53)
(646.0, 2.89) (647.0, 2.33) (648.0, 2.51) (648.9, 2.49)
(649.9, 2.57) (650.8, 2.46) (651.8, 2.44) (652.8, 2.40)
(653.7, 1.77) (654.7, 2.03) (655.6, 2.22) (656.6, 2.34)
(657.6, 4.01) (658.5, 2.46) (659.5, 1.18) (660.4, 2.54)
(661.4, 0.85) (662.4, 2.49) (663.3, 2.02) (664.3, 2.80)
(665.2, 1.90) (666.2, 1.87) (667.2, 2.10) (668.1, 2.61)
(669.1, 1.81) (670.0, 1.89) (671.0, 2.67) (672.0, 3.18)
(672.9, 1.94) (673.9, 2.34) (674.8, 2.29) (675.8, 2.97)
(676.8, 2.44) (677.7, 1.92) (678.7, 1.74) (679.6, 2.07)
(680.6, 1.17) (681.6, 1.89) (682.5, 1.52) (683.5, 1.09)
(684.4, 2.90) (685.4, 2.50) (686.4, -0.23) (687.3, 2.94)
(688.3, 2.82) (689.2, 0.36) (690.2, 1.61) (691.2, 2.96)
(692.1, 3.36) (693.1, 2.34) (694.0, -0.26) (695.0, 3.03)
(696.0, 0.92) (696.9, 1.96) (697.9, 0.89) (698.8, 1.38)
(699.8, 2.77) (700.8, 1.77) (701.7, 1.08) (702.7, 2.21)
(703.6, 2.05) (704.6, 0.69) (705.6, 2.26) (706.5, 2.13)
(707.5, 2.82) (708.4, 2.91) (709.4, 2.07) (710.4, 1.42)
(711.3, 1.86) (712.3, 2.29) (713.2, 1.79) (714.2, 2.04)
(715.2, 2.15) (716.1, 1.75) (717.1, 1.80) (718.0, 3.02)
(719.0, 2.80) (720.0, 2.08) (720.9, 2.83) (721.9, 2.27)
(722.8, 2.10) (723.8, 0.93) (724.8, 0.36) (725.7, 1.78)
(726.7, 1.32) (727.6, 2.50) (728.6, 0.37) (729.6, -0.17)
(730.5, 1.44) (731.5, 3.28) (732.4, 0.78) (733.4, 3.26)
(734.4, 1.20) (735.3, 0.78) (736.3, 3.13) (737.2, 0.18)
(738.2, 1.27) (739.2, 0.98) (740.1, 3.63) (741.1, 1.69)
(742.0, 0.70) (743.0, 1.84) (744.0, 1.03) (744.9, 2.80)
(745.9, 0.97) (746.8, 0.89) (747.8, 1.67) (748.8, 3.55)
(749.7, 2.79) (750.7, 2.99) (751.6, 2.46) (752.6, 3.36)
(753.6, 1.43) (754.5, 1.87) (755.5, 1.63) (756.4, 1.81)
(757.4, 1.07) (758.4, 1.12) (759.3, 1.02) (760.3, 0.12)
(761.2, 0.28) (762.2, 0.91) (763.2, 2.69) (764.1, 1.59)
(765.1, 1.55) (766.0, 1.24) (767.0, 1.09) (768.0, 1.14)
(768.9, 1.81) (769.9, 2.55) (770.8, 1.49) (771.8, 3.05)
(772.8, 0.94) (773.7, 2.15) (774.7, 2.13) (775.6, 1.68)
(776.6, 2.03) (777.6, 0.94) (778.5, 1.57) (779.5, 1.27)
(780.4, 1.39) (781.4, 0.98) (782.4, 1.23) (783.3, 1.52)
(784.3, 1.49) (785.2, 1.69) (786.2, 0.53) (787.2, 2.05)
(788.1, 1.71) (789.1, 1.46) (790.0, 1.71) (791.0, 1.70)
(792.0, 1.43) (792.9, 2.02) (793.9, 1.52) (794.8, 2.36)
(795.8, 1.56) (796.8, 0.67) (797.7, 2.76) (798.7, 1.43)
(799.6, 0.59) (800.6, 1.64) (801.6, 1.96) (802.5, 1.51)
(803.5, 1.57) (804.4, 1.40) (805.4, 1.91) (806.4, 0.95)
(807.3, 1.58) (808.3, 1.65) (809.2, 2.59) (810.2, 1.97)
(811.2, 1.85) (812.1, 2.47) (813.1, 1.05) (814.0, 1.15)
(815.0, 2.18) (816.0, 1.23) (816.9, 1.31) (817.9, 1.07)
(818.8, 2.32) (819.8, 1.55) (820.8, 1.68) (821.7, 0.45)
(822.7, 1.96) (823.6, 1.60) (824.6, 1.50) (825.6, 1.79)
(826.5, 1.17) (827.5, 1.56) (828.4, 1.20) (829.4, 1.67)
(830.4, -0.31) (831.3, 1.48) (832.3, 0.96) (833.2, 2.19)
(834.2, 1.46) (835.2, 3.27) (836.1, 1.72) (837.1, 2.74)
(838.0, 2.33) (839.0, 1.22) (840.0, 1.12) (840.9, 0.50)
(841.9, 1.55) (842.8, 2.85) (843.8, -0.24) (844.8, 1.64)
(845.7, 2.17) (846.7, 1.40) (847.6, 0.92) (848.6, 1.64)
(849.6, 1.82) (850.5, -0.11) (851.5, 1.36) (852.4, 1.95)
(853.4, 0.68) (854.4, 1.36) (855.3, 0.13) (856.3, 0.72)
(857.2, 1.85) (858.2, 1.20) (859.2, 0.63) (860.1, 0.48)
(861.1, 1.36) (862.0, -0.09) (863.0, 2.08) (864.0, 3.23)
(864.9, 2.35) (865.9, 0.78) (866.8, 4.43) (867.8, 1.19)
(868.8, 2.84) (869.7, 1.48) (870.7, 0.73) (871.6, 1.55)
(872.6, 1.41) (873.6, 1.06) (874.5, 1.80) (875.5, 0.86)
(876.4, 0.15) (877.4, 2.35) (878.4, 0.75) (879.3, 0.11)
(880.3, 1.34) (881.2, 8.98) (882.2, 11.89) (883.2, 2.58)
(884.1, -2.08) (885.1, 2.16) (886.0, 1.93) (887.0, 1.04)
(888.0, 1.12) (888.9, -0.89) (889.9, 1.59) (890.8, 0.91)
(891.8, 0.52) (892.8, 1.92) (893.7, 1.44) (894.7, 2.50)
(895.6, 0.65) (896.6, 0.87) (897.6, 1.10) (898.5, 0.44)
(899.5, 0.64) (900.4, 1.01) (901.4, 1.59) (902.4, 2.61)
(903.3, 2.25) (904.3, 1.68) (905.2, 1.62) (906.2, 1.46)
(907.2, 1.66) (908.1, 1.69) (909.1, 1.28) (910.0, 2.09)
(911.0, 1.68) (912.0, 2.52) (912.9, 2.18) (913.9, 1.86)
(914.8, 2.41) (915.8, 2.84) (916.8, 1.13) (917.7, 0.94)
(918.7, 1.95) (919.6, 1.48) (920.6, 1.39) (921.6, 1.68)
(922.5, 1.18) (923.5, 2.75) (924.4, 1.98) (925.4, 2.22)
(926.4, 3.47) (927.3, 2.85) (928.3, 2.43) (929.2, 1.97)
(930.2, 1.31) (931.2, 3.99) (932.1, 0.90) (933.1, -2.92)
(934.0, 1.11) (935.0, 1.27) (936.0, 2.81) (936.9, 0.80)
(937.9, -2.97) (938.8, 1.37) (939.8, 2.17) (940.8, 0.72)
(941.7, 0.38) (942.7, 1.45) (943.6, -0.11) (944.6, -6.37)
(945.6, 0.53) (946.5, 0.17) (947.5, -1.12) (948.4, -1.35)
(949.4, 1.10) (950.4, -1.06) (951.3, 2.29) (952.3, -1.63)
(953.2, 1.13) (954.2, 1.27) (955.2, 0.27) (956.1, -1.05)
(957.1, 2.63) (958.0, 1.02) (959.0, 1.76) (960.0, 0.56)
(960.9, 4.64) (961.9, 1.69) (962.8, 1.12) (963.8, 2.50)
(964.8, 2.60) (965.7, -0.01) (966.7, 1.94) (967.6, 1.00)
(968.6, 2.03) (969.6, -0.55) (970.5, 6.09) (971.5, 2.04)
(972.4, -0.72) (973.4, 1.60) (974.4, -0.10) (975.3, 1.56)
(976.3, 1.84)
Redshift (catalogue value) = 1.36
